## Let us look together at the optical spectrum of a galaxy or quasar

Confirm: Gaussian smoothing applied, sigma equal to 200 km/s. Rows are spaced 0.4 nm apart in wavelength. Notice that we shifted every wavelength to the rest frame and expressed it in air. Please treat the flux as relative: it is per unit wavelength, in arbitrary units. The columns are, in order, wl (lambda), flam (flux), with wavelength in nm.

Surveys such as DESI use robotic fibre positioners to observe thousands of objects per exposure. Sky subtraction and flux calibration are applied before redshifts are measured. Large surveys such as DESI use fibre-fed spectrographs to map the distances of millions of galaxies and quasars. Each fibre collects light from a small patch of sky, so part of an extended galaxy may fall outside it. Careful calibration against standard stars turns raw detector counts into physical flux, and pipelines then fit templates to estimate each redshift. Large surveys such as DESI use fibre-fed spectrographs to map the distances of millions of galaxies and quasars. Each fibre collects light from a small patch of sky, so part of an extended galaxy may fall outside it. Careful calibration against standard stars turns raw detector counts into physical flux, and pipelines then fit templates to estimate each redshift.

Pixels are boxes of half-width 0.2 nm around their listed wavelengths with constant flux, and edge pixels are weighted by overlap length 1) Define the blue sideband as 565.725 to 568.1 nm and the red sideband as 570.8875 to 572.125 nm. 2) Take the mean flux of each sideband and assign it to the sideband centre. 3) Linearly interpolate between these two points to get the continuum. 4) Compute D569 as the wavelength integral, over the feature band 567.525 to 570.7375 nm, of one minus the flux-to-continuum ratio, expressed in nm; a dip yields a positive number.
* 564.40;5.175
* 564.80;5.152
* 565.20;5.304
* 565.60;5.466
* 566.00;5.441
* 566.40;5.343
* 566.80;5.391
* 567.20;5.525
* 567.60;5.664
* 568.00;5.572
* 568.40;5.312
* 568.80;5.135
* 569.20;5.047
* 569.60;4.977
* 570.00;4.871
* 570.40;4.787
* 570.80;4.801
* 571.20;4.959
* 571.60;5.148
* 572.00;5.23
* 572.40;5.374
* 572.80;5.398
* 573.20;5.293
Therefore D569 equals 0.09 nm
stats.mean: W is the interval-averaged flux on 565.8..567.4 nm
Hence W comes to 5.42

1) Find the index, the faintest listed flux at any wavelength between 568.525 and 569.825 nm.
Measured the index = 4.977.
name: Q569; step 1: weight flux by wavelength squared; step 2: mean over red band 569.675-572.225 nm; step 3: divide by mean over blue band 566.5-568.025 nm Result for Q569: 0.9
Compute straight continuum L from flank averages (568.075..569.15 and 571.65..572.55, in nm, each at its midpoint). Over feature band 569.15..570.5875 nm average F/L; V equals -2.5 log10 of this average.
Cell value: 0.07 mag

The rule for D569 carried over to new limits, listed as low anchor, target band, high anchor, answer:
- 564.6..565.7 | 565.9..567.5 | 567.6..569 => -0.03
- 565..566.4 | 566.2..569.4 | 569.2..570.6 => -0.14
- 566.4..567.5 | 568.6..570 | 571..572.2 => 0.07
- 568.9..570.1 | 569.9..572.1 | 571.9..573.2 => 0.09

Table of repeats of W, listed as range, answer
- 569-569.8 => 5.01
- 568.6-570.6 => 4.96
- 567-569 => 5.44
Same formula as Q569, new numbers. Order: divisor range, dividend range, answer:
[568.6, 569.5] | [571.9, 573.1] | 1.06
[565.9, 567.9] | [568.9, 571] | 0.91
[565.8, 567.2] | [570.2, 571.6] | 0.92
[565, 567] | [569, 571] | 0.92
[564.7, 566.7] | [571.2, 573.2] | 1.00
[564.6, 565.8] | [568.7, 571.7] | 0.95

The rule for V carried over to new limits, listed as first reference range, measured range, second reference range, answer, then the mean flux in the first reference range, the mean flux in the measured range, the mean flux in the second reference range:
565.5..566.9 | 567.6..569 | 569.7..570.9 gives -0.06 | 5.41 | 5.39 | 4.83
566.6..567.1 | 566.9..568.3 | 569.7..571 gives -0.05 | 5.42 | 5.55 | 4.83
